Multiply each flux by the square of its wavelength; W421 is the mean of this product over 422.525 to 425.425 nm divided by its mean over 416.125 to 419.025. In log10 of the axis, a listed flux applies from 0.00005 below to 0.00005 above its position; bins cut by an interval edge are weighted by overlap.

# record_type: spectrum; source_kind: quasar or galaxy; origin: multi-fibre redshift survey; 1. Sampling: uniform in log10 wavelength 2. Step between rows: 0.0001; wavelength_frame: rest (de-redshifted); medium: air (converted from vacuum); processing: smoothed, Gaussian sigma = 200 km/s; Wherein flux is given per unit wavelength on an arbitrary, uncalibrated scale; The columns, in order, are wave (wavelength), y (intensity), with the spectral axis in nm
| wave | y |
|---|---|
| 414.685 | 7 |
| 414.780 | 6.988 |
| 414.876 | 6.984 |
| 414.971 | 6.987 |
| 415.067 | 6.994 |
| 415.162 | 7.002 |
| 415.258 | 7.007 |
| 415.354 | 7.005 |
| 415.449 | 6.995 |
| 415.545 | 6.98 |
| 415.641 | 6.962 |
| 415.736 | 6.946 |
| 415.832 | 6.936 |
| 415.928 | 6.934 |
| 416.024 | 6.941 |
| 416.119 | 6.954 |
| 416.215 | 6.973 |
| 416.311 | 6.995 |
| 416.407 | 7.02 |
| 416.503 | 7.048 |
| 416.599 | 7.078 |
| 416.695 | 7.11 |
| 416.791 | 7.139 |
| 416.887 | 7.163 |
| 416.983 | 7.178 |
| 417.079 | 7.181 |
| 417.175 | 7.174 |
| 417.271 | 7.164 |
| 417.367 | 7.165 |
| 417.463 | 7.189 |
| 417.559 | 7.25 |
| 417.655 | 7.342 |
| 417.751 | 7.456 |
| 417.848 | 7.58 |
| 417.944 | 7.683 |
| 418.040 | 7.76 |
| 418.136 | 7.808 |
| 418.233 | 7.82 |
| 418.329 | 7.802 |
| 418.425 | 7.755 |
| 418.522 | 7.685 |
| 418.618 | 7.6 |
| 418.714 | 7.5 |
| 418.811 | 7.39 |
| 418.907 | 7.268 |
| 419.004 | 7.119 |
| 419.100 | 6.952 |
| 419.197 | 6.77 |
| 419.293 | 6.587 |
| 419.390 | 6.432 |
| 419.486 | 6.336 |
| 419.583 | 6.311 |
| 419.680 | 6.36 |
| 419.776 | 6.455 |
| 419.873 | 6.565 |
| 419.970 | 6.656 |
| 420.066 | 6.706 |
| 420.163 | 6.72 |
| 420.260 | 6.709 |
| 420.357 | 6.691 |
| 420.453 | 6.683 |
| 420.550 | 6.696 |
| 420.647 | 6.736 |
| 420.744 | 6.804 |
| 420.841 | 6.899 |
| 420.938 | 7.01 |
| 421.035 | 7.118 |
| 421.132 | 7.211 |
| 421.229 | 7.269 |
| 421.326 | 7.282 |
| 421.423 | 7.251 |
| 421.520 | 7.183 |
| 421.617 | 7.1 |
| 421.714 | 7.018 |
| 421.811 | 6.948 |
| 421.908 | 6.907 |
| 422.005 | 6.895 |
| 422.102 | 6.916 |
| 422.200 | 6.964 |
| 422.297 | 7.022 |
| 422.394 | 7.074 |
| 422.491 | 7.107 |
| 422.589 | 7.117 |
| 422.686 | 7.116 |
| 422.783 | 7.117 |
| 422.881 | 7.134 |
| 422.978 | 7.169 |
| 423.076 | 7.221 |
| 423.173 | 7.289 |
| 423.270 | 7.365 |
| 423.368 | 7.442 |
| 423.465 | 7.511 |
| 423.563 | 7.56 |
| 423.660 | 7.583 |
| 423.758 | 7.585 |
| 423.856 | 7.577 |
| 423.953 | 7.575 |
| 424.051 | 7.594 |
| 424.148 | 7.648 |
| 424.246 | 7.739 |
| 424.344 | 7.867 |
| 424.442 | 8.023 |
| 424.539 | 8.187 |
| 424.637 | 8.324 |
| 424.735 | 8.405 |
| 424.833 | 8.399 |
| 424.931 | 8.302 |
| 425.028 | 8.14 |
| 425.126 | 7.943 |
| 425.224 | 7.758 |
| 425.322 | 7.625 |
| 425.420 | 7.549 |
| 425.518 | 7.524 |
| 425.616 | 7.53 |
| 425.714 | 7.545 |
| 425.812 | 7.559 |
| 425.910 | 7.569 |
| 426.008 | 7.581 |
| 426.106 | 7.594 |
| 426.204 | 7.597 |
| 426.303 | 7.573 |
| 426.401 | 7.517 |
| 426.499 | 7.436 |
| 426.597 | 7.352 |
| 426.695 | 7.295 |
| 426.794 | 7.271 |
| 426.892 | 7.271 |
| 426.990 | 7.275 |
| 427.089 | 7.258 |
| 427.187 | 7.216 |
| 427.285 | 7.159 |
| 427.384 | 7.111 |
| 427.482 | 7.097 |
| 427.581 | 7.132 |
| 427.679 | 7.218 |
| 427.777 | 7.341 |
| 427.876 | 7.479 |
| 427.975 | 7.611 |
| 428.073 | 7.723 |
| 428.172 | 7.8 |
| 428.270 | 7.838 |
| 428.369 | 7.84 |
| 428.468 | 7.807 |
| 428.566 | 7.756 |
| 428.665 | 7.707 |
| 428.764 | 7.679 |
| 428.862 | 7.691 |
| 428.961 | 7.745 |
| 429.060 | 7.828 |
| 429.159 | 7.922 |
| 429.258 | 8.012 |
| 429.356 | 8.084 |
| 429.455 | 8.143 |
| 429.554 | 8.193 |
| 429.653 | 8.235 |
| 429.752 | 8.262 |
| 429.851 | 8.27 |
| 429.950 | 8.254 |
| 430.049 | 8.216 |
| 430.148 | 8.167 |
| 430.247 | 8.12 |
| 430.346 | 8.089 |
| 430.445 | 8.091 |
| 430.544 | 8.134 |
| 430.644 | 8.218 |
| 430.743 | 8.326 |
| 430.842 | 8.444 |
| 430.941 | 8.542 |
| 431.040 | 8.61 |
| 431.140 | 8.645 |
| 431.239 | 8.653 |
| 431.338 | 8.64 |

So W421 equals 1.1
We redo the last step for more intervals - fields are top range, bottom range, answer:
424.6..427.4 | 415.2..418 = 1.12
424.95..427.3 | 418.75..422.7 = 1.12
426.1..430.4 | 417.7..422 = 1.13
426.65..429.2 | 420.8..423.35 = 1.08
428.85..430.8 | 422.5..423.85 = 1.14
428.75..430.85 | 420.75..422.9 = 1.19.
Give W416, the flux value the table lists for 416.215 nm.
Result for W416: 6.973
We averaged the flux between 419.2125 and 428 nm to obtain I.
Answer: 7.27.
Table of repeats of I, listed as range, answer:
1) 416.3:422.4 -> 7.07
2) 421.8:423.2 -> 7.07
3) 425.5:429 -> 7.49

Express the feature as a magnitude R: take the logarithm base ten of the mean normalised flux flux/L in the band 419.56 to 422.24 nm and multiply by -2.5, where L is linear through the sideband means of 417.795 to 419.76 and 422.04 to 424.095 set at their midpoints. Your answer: 0.06 mag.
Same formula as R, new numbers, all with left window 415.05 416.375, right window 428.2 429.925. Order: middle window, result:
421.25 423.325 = 0.05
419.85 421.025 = 0.09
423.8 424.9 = -0.05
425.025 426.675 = 0.02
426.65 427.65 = 0.09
